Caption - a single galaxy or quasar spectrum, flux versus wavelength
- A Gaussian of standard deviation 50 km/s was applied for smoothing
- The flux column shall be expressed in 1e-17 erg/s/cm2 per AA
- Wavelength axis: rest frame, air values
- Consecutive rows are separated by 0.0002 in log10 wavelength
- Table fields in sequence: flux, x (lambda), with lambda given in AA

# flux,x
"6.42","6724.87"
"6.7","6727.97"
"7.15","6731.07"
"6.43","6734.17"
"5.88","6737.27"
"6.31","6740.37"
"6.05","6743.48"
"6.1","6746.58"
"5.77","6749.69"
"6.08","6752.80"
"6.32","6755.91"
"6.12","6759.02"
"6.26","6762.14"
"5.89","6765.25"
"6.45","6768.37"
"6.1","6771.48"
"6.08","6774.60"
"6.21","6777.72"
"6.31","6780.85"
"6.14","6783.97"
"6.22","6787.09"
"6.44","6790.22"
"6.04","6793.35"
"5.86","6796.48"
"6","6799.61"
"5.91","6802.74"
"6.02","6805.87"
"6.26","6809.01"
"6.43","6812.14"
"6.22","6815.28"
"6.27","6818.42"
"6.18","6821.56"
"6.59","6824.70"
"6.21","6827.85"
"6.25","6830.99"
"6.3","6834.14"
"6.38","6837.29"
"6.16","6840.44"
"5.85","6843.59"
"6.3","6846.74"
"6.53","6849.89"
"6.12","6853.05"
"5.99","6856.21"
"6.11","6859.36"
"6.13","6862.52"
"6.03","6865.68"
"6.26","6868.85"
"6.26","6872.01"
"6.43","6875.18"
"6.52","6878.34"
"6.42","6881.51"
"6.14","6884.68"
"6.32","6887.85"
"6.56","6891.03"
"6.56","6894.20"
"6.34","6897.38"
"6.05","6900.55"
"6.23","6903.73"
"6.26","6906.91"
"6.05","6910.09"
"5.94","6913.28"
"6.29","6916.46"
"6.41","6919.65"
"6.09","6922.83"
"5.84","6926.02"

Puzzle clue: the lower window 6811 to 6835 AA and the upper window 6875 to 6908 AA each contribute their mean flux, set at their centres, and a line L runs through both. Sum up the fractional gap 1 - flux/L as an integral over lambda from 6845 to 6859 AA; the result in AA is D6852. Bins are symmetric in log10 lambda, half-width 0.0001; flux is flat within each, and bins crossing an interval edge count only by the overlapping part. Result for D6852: 0.2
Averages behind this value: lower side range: 6.3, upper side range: 6.35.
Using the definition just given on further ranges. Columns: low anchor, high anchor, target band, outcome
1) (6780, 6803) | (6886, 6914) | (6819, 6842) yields -0.5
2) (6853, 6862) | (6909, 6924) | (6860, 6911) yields -1.4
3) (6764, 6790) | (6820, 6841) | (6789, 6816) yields 0.5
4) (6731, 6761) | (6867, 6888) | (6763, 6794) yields 0.1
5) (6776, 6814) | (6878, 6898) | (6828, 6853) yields 0.1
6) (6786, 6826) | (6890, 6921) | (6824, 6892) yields -0.4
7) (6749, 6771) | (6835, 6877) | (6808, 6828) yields -0.5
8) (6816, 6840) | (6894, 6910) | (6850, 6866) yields 0.4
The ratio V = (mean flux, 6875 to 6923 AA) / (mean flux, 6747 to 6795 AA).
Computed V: 1.02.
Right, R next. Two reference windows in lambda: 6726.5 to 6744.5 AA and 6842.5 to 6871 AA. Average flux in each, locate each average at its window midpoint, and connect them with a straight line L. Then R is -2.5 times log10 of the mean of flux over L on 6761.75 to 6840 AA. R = 0.01 mag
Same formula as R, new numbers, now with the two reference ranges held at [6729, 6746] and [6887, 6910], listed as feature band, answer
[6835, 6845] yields 0.03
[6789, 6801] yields 0.05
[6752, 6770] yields 0.03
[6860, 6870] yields 0.03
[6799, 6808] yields 0.06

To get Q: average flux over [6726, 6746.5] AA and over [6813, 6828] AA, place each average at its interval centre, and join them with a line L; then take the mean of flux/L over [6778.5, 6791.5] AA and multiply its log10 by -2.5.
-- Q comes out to 0.013 mag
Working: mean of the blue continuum 6.4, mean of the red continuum 6.31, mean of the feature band 6.27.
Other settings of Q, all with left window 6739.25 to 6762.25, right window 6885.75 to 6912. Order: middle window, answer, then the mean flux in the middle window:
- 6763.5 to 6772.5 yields 0.00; 6.16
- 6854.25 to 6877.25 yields 0.01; 6.18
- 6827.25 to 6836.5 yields -0.01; 6.27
